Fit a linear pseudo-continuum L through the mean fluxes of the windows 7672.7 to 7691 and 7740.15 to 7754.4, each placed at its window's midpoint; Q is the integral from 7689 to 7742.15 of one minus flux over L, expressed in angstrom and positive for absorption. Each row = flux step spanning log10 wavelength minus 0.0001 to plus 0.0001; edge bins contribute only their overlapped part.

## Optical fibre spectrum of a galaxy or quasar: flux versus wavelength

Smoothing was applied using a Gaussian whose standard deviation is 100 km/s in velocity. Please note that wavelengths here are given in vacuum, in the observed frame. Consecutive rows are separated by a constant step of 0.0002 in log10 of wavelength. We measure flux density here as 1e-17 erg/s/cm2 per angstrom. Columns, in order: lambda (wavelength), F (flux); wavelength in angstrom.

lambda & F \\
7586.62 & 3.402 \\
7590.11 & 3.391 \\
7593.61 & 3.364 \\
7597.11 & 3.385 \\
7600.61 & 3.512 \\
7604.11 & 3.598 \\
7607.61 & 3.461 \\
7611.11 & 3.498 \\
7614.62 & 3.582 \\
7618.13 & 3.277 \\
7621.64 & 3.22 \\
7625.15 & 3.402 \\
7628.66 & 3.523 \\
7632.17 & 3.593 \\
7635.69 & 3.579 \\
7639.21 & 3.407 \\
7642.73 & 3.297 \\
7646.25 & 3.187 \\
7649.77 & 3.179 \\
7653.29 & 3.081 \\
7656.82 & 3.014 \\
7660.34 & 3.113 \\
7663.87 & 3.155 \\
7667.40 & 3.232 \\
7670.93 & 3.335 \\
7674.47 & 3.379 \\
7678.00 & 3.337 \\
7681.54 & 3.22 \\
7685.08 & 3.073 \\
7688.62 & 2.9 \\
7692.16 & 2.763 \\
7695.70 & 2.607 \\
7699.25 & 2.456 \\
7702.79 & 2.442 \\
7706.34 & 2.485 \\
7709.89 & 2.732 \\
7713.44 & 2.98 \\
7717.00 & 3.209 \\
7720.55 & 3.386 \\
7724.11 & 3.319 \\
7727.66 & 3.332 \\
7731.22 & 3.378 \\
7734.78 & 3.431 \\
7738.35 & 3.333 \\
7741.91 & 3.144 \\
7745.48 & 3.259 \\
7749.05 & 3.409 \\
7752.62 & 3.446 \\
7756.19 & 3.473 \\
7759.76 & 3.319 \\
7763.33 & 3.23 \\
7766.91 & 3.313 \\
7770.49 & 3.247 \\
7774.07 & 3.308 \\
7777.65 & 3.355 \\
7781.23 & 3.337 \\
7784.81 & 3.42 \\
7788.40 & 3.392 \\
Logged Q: 4.1 angstrom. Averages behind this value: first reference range 3.17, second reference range 3.31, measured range 2.99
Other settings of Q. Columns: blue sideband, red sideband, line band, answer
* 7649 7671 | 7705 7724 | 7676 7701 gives 1.3 angstrom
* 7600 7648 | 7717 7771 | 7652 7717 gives 8.0 angstrom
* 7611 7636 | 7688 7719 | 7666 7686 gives -2.0 angstrom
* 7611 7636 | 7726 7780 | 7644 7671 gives 2.1 angstrom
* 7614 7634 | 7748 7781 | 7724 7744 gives 0.2 angstrom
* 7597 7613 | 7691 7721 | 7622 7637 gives -0.8 angstrom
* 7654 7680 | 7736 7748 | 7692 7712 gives 4.1 angstrom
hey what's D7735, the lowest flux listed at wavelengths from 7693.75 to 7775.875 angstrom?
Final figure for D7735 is 2.442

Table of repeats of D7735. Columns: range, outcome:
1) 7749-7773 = 3.23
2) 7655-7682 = 3.014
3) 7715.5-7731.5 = 3.209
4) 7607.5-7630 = 3.22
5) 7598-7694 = 2.763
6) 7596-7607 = 3.385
